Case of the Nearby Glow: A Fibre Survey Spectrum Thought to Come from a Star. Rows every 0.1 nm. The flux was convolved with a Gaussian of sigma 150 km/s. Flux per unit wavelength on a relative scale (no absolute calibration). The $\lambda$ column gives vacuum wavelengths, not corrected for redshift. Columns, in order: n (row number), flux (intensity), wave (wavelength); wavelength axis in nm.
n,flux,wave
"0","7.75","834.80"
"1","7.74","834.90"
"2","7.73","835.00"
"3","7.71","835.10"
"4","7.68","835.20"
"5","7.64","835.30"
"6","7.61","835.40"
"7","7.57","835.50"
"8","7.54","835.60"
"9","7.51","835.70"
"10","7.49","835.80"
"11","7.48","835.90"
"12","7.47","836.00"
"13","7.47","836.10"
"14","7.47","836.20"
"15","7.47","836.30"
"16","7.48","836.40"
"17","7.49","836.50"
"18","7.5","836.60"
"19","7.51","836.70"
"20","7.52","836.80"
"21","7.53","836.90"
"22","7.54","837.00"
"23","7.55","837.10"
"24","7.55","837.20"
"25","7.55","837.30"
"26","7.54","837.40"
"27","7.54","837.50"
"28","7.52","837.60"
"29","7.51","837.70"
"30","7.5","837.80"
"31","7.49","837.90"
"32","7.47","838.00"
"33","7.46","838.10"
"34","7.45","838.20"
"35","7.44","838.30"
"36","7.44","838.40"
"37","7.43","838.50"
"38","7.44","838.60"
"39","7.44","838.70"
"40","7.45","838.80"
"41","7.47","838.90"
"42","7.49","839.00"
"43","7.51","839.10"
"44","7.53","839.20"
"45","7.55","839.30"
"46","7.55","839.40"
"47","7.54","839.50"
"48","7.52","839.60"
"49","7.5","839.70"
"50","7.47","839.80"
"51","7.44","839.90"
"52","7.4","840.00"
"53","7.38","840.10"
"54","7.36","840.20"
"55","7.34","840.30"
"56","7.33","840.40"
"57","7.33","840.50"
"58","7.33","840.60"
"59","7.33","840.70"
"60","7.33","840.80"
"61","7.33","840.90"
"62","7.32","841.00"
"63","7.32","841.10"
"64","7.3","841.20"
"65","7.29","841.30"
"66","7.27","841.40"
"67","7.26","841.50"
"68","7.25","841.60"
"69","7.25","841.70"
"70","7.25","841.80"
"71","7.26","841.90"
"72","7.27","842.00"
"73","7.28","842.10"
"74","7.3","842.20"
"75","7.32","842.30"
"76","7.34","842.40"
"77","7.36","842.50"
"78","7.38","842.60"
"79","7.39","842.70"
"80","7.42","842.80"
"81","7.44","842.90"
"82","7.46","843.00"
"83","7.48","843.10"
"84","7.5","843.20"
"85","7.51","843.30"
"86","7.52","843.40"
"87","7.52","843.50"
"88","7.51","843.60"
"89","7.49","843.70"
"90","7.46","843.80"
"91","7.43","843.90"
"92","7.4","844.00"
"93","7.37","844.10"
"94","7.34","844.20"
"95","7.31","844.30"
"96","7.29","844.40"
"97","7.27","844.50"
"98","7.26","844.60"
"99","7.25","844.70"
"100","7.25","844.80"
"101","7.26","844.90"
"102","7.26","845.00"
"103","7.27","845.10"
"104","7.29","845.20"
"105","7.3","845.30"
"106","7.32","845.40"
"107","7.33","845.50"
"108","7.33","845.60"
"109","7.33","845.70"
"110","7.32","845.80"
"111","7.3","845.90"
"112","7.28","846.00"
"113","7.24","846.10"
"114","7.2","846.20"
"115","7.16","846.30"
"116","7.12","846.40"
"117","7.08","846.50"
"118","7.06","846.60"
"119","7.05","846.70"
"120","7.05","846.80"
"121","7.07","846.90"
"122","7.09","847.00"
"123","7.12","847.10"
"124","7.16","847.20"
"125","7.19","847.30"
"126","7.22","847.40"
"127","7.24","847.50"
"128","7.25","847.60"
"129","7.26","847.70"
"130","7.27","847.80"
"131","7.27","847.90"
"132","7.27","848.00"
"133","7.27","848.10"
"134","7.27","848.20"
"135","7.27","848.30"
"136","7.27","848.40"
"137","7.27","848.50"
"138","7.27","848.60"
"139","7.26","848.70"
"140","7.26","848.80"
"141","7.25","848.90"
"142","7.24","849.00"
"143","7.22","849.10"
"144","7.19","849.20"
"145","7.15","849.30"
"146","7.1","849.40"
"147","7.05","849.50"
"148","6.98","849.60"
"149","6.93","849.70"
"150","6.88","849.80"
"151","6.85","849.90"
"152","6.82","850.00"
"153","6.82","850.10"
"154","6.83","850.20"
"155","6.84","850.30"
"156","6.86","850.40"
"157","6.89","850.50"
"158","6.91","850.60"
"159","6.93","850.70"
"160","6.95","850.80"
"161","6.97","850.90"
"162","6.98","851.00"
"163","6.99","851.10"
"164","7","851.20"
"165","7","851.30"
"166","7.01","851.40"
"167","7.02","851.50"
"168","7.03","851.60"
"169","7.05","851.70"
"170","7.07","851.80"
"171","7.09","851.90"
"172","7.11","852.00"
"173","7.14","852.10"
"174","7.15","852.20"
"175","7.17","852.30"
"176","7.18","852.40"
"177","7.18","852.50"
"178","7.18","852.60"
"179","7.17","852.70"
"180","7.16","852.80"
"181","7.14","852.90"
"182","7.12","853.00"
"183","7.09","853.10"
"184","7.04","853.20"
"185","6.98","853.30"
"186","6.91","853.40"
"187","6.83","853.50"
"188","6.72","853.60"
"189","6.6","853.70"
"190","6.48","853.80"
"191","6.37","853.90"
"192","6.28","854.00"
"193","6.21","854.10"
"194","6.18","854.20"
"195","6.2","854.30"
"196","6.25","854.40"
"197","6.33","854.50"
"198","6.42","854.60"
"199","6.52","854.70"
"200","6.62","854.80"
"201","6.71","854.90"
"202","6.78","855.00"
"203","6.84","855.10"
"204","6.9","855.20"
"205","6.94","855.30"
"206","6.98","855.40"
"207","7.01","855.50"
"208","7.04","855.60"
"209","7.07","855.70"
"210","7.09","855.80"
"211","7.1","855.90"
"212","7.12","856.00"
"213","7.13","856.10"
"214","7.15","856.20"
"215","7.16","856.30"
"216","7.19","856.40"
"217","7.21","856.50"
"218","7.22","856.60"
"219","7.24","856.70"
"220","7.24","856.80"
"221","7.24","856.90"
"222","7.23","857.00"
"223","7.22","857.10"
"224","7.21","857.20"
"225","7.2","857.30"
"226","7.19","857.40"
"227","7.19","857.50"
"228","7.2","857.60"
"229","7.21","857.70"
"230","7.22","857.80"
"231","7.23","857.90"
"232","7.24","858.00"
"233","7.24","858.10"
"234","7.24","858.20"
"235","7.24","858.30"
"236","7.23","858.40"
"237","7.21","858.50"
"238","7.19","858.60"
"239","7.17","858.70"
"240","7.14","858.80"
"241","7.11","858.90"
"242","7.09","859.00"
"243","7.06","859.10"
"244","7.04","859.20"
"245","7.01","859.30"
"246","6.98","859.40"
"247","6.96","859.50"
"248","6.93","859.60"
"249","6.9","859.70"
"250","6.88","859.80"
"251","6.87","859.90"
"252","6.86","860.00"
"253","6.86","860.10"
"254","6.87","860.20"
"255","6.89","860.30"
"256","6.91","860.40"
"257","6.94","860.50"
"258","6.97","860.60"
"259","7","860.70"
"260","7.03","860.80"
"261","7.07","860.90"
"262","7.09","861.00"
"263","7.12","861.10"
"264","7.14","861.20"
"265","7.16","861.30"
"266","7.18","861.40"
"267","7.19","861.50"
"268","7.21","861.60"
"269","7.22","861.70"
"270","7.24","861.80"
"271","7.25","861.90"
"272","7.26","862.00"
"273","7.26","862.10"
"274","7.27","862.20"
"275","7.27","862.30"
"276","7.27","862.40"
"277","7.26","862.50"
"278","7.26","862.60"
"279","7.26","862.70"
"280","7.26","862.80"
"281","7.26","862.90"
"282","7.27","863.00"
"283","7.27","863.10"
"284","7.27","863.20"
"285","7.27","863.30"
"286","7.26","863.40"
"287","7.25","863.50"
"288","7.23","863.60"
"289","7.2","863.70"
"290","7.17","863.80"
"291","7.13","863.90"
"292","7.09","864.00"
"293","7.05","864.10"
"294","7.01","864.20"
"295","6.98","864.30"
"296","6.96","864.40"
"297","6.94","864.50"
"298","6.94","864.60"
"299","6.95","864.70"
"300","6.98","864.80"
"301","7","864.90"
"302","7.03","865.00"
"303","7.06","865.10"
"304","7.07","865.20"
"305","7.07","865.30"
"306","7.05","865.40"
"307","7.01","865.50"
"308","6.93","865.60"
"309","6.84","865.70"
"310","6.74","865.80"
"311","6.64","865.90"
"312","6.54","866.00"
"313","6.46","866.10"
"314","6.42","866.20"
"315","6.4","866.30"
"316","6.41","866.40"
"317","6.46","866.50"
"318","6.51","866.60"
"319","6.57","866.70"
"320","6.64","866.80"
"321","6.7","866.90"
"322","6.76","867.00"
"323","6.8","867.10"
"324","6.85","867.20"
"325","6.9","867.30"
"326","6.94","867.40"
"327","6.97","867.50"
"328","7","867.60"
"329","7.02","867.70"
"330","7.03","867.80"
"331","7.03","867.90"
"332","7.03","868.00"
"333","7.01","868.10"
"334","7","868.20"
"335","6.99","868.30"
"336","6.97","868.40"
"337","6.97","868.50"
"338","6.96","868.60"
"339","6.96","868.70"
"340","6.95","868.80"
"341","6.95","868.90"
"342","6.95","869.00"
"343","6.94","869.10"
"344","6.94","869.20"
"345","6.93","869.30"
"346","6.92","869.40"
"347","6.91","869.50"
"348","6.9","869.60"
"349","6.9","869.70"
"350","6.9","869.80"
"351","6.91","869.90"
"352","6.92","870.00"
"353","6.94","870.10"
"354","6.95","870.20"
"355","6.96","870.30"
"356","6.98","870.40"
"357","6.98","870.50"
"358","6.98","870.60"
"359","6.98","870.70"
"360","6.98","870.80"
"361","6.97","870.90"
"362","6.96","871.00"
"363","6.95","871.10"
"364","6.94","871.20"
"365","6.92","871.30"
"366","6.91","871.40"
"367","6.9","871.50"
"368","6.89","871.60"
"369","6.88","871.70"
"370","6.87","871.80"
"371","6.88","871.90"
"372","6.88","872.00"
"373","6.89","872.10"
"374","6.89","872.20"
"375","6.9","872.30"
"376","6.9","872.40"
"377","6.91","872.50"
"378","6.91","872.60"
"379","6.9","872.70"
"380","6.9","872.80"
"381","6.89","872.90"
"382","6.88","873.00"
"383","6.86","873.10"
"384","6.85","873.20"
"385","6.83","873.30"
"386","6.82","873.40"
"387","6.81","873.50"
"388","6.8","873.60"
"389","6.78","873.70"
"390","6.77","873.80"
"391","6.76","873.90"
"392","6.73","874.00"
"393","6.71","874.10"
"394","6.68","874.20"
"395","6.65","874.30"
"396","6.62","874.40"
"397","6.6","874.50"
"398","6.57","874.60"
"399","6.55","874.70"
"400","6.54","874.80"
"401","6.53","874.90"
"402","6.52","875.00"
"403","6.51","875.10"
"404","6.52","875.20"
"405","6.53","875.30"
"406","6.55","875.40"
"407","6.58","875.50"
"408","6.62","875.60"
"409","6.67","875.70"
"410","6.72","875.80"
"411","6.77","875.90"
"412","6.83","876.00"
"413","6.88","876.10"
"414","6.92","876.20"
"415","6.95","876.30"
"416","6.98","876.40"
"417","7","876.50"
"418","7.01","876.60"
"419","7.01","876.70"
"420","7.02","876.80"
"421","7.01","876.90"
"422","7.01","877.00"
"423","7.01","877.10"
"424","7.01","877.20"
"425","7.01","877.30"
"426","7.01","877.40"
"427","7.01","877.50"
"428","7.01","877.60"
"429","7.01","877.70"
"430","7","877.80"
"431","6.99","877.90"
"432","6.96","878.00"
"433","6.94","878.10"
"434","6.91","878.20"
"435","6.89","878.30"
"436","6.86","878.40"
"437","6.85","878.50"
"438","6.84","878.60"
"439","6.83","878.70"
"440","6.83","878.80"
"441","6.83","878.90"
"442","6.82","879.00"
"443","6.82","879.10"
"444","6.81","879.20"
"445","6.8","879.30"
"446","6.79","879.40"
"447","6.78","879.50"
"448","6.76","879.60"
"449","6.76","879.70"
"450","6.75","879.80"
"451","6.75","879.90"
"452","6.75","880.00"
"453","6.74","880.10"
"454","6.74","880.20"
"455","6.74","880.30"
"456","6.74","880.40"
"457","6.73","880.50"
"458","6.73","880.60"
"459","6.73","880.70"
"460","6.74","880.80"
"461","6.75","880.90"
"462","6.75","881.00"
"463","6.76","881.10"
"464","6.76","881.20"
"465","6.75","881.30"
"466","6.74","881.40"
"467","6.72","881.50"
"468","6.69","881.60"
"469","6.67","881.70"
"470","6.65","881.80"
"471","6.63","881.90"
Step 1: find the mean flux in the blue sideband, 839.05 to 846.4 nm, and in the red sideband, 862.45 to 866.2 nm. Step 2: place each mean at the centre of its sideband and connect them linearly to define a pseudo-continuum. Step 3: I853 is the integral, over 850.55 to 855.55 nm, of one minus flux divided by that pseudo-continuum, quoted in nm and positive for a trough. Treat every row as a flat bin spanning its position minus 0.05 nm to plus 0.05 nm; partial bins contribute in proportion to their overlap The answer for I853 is 0.24 nm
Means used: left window 7.36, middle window 6.86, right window 7.04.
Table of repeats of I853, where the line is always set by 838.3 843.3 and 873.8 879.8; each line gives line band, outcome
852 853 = 0.006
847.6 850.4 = 0.052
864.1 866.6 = 0.059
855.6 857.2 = -0.008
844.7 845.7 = 0.004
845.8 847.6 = 0.032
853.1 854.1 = 0.069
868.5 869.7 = -0.001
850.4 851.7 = 0.045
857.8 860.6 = 0.017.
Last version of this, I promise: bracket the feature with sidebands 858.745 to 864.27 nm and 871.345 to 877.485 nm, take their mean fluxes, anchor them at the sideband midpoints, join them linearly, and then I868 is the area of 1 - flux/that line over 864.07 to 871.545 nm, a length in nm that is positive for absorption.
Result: 0.08 nm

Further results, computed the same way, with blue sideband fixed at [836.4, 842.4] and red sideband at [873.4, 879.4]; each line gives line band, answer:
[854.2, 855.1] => 0.086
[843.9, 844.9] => 0.004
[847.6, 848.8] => 0.001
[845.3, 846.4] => 0.006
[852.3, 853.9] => 0.050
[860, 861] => 0.017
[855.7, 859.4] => -0.027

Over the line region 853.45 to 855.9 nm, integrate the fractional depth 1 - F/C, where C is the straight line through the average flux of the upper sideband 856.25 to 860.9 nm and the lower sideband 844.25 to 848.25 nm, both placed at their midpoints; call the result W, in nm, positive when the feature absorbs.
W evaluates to 0.17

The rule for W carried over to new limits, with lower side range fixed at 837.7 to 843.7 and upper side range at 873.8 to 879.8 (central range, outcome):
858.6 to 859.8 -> 0.01 nm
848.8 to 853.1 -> 0.12 nm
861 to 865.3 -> -0.08 nm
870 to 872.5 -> -0.01 nm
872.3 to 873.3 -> 0.00 nm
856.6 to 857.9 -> -0.02 nm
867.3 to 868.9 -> -0.01 nm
